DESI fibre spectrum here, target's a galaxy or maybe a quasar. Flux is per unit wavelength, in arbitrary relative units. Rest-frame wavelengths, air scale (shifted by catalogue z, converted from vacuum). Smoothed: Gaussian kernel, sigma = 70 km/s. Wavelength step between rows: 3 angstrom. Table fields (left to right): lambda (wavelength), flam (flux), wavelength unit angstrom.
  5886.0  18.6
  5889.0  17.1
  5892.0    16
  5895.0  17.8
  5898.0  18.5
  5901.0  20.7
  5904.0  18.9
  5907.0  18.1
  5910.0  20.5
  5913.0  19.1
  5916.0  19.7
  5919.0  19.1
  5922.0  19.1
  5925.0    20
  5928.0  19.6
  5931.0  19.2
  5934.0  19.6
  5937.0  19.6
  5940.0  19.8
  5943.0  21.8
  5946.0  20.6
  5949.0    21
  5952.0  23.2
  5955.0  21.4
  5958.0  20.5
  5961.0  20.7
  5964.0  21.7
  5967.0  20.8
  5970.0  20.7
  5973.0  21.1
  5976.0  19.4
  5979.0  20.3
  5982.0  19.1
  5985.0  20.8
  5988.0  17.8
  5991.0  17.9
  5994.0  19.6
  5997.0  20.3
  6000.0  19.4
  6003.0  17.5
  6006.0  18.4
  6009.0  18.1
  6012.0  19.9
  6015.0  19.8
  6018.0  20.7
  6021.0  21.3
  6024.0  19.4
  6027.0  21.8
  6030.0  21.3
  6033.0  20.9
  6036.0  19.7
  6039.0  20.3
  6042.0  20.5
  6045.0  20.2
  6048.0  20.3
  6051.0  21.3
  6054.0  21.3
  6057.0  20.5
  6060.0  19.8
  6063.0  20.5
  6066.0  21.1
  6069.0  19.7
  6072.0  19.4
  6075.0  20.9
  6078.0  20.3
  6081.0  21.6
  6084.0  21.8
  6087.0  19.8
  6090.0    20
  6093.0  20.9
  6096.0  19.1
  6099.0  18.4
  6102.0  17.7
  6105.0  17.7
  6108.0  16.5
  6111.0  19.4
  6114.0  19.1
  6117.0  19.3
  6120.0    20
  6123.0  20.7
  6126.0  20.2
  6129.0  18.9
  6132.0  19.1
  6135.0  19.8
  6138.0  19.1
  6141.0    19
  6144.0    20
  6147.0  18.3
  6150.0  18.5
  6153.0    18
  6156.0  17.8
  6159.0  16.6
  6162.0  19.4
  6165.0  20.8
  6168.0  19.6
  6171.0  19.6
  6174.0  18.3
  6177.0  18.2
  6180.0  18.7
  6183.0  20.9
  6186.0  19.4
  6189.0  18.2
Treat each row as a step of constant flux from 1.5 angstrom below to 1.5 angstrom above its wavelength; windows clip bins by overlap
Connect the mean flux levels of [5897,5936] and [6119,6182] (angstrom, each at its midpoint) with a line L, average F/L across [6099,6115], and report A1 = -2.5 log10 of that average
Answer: 0.062 mag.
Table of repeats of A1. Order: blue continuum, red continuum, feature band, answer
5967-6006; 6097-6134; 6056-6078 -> -0.06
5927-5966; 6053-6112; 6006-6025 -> 0.03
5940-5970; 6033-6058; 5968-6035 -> 0.06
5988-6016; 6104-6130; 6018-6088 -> -0.09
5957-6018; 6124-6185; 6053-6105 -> -0.04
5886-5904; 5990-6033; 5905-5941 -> -0.05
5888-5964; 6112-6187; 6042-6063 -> -0.06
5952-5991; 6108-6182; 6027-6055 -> -0.05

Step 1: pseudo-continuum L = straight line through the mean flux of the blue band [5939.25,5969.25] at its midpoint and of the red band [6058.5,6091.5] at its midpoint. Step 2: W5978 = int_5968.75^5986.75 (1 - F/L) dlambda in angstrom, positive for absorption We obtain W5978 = 0.7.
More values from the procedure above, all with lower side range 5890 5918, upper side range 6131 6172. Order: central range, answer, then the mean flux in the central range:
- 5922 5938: -0.64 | 19.6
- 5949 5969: -2.67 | 21.3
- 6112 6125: -0.58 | 19.8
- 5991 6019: -0.51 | 19.2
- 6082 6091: -0.81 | 20.6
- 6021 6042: -1.93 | 20.6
